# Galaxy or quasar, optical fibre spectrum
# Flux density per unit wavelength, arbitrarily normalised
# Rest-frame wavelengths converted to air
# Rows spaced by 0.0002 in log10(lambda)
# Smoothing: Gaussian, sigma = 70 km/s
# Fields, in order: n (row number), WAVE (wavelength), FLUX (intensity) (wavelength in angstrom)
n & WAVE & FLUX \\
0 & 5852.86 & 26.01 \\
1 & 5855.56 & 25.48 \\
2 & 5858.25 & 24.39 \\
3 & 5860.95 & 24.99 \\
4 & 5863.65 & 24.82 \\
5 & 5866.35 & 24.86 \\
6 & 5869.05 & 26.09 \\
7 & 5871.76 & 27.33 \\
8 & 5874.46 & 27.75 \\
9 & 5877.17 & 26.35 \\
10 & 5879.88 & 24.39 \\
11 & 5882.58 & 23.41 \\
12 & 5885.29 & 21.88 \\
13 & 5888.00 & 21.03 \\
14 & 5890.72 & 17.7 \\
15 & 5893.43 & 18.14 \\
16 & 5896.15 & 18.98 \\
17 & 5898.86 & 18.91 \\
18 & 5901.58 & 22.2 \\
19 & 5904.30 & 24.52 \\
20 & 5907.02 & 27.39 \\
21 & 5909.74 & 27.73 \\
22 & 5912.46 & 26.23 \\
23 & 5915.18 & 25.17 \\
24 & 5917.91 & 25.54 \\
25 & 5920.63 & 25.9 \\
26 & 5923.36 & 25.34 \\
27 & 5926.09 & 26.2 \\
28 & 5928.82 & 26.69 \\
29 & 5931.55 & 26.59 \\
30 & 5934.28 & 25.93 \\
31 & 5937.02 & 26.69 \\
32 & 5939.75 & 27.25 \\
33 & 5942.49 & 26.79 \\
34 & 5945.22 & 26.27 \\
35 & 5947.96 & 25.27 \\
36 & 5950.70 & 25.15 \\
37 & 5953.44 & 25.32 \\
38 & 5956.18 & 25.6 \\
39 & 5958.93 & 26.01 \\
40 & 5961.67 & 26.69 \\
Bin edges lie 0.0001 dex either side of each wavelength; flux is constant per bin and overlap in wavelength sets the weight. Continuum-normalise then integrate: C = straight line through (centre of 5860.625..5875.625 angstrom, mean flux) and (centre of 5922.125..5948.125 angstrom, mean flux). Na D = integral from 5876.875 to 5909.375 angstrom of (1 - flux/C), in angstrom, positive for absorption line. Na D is 5.0 angstrom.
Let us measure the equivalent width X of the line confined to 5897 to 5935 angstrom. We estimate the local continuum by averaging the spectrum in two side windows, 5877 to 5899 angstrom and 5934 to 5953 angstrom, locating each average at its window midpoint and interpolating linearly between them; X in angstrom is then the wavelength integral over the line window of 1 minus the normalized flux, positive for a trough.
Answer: -2.5 angstrom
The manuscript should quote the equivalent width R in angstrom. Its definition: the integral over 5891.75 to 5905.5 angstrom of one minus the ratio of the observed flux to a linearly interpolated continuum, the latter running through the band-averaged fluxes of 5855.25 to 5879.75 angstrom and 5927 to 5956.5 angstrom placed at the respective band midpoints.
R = 2.9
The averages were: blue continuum 25.7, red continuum 26.2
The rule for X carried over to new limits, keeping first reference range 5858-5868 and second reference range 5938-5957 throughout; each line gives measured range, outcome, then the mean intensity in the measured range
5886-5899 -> 3.16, 19.1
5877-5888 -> 0.75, 23.4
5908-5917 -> -0.30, 26.4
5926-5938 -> -0.31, 26.4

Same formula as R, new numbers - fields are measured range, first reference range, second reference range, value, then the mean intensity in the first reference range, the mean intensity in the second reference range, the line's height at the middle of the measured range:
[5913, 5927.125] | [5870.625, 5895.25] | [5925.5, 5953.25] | -0.3 angstrom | 23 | 26.2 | 25.1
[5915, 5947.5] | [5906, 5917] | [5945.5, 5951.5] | -0.3 angstrom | 26.6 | 25.4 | 25.9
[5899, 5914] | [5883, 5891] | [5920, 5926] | -1.0 angstrom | 20.9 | 25.7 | 23.5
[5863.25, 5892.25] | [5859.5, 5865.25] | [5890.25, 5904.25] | -1.8 angstrom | 24.9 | 19.8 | 22.6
